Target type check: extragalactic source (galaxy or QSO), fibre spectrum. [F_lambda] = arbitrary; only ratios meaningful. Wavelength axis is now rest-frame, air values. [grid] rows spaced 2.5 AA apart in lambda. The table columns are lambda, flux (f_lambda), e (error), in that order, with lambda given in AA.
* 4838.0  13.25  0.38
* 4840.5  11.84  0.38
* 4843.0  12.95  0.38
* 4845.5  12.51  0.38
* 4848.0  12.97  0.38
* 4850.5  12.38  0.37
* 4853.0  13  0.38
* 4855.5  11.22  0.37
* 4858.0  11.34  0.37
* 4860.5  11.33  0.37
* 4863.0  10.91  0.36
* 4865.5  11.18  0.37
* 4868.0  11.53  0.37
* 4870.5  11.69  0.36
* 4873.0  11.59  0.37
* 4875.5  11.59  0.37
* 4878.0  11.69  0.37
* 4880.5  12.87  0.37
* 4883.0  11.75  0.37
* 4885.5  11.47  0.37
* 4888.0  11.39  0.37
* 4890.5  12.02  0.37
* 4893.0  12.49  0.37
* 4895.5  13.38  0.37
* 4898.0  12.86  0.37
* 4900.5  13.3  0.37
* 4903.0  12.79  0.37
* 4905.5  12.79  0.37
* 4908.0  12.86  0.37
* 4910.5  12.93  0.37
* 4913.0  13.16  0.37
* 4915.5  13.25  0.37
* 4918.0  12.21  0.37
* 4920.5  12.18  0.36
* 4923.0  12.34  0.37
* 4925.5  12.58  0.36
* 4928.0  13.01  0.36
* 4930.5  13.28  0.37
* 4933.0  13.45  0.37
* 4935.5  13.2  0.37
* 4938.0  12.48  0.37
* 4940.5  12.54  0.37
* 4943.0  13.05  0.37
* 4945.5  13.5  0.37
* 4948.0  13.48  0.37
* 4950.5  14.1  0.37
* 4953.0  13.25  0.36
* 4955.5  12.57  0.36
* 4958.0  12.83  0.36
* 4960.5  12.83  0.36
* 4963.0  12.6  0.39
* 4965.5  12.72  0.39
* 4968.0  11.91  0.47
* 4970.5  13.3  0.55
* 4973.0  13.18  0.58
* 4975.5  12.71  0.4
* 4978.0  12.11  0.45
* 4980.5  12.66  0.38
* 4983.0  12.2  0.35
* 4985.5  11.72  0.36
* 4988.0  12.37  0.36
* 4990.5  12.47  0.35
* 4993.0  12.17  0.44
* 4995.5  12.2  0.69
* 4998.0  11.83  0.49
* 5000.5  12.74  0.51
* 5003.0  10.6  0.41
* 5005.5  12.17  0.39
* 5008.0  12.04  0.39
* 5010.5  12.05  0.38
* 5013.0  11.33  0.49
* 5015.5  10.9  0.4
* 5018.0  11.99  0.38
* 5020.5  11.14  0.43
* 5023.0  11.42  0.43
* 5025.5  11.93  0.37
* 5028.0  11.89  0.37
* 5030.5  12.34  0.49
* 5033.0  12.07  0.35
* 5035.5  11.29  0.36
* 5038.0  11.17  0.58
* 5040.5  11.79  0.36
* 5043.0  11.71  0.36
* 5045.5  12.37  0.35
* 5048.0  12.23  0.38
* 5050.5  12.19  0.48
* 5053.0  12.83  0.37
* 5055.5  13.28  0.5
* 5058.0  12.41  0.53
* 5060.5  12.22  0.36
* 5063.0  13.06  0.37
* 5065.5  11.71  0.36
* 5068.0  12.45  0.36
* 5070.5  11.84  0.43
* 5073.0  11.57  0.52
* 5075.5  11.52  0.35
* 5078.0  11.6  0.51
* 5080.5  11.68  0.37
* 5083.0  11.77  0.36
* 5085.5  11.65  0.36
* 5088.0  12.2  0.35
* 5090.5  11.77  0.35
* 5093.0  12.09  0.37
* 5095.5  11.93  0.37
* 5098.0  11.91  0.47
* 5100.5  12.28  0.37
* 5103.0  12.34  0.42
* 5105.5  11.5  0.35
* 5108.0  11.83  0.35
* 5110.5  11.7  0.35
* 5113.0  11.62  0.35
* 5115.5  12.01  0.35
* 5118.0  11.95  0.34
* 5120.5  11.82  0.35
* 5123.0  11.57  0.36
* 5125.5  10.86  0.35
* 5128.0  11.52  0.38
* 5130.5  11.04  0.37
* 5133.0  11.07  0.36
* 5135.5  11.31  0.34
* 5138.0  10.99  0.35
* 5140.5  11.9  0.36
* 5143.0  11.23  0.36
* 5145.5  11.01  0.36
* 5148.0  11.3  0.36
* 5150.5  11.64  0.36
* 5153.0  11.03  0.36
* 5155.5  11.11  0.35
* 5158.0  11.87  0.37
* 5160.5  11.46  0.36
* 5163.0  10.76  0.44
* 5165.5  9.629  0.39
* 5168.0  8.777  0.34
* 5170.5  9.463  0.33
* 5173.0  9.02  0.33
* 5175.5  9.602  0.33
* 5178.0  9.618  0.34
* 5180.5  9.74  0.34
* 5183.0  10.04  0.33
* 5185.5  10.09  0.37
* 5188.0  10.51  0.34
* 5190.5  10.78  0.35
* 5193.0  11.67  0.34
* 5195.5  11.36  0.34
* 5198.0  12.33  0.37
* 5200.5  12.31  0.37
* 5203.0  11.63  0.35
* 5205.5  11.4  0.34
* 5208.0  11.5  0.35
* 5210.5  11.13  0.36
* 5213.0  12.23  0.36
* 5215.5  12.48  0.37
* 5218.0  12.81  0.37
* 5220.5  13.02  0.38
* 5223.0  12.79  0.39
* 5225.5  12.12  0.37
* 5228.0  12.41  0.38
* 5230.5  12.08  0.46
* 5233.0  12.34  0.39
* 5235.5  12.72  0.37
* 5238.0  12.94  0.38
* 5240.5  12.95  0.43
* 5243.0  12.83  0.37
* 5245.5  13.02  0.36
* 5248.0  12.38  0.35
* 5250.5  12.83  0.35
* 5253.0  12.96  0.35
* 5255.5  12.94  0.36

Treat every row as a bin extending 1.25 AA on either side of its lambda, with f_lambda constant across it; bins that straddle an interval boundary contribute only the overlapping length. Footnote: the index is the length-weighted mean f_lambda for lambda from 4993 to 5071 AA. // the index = 12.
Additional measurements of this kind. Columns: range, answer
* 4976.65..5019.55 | 12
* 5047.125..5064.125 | 12.6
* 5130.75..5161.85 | 11.3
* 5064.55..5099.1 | 11.8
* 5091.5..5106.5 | 12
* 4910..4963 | 13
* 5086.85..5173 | 11.3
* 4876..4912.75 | 12.5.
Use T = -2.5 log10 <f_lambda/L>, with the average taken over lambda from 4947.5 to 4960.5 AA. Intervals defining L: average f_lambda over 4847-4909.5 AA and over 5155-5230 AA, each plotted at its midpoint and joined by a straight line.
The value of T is -0.12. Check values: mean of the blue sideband 12.1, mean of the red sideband 11.1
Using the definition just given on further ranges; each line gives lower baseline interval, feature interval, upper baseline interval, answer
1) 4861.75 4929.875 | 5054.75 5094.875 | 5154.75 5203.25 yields -0.08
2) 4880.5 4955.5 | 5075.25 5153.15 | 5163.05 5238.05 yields 0.01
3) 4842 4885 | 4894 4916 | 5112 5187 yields -0.11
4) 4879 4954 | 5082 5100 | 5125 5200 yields -0.05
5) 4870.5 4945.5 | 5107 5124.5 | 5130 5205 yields -0.06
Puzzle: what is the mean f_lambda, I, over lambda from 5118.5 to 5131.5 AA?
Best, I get 11.4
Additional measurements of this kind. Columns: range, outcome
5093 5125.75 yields 11.8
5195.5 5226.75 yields 12.1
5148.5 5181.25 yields 10.3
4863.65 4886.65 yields 11.7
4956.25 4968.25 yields 12.6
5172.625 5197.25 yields 10.3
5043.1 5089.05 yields 12.1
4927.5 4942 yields 13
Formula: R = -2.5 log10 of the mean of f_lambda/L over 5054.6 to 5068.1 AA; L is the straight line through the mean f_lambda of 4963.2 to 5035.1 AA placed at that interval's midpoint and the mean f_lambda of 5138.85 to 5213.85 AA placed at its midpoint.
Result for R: -0.08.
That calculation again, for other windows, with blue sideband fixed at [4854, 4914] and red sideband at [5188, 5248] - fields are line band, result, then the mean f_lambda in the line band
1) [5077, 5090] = 0.03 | 11.8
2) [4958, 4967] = -0.05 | 12.7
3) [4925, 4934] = -0.09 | 13.1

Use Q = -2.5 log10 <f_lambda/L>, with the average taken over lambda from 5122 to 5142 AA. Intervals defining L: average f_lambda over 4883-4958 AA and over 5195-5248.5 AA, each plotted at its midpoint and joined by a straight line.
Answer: 0.109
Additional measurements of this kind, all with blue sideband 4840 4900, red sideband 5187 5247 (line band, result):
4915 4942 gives -0.06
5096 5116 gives 0.02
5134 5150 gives 0.08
